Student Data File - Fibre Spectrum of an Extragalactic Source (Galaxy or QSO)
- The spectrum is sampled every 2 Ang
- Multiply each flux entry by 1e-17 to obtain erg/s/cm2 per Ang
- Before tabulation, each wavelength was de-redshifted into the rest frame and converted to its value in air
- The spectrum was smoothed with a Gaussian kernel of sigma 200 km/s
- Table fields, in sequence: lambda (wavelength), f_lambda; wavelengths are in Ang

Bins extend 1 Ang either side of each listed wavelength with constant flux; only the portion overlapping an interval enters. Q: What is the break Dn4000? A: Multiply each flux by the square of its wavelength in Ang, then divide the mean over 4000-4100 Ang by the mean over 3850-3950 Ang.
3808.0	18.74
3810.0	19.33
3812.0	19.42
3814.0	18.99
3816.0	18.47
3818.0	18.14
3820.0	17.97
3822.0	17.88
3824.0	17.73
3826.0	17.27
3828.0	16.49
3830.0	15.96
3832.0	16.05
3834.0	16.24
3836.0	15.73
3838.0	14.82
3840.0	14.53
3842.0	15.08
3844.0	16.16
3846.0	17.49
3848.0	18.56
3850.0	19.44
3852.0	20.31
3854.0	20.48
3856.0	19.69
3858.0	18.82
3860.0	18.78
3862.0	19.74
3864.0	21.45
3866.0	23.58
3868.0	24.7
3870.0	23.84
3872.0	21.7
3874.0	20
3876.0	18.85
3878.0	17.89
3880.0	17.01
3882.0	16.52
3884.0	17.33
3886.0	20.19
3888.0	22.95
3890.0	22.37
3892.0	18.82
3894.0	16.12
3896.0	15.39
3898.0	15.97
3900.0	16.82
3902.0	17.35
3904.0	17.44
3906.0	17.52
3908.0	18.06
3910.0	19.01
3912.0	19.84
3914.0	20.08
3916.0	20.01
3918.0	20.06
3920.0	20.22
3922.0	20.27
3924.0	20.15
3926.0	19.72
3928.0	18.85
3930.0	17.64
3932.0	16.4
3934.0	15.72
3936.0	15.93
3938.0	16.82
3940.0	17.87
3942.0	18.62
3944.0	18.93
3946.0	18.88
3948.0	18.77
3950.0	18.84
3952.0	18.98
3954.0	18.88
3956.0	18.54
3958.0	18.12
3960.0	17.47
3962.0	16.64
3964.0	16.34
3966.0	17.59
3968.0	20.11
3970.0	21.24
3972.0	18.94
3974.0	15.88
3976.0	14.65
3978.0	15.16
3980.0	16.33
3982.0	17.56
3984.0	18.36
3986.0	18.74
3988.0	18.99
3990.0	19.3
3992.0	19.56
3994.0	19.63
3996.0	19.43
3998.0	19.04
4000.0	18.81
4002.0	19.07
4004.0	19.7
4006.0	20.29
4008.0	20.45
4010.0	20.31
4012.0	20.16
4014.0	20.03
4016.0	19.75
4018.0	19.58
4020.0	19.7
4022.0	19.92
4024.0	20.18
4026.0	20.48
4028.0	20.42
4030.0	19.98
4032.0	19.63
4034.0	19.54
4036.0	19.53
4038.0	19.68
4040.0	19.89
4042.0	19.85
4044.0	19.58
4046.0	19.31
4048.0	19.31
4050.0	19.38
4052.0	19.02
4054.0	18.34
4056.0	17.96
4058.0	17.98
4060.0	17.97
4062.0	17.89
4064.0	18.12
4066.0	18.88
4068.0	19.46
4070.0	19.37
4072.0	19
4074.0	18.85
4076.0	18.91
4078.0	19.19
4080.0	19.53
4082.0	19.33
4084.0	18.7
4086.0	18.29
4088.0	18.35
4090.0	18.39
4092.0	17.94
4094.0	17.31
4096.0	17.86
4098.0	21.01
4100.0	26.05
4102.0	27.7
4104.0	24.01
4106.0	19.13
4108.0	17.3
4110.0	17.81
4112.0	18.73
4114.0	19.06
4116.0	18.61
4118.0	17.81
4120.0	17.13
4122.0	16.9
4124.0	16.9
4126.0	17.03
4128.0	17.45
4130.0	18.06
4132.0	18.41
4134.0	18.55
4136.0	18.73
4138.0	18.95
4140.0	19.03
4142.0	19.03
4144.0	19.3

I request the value 1.09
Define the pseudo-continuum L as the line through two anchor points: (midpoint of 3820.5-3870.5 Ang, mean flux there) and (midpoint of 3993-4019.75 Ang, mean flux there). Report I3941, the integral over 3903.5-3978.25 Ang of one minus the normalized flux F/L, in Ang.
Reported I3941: 3.3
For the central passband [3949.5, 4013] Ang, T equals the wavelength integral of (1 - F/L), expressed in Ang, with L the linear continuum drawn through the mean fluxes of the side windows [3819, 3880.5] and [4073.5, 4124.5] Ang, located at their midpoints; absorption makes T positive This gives 1.4 Ang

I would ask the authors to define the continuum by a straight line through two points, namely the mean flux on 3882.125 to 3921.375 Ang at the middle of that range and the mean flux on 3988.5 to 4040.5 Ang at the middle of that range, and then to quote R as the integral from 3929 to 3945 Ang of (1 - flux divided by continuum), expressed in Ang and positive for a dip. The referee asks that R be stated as 1.5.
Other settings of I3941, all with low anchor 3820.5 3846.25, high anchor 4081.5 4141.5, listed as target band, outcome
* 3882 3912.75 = -2.5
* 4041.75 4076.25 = -0.6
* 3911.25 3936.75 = -2.5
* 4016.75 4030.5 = -1.4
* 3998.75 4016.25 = -1.8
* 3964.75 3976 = -0.5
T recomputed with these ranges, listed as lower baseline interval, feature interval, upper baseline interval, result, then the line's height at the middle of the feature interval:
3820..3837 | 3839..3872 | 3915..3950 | -4.55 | 17.2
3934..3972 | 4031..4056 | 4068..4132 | -0.82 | 18.7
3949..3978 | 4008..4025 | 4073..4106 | -1.05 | 18.8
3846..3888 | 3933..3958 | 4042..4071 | 1.80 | 19.5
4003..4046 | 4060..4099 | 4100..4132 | 1.41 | 19.4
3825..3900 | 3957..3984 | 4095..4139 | 2.01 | 18.8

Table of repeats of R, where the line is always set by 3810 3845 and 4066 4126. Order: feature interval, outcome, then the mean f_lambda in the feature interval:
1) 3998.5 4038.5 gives -2.8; 19.9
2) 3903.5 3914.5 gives -0.6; 18.6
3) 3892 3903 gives 0.6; 16.6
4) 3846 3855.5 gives -1.3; 19.5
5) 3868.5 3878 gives -2.0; 20.9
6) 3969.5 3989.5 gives 0.8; 17.5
